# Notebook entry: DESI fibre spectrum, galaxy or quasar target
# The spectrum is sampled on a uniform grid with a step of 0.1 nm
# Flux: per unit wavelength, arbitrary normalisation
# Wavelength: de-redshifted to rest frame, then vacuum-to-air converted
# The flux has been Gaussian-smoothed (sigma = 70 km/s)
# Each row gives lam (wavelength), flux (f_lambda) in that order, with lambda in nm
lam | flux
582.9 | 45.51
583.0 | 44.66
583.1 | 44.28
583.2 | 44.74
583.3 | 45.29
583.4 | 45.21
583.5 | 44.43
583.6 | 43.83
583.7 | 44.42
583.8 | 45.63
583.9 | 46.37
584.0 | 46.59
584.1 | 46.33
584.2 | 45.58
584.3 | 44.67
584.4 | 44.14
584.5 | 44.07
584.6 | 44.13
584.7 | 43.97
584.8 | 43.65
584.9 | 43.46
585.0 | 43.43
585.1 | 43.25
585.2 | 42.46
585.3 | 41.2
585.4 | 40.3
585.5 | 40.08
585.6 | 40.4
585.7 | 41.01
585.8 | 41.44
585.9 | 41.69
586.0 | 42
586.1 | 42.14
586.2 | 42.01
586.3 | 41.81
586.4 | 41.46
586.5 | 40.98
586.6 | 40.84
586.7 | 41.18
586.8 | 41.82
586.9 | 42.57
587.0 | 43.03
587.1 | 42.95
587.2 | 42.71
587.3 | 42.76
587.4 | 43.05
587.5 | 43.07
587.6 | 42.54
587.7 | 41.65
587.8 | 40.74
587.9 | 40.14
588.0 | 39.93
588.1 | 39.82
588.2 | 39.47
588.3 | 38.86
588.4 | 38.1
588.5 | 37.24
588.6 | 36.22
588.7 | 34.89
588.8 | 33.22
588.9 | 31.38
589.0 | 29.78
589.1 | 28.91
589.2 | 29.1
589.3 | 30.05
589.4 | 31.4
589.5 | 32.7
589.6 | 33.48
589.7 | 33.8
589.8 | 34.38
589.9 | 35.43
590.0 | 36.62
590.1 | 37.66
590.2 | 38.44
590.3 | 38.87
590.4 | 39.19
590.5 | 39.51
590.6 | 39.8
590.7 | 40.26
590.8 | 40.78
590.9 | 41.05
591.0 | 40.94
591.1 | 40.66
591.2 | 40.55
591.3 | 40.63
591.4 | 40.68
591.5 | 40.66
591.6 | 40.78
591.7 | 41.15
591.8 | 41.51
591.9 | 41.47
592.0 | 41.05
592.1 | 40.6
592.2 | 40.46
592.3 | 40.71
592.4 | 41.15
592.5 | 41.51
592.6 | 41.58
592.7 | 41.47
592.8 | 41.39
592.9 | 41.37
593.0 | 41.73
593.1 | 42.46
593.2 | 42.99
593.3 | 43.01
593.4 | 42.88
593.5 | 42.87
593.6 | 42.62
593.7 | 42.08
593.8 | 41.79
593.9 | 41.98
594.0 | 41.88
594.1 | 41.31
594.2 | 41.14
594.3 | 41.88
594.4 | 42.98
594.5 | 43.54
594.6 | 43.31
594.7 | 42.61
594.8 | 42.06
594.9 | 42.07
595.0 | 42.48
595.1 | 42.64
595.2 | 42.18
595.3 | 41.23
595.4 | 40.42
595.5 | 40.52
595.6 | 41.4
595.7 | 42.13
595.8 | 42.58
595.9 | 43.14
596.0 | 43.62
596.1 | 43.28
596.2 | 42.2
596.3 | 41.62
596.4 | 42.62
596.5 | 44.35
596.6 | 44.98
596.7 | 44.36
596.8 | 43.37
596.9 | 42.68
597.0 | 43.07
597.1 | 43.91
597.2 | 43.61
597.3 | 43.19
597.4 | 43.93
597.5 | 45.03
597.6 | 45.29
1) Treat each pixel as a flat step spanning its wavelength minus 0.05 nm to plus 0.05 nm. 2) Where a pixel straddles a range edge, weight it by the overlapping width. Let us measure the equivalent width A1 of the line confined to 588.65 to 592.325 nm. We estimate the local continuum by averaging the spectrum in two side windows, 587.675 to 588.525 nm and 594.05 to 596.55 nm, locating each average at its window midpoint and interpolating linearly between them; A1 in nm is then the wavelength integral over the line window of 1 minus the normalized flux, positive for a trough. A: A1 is 0.29 nm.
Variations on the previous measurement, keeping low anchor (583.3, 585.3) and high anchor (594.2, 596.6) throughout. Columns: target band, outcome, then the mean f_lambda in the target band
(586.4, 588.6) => 0.14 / 41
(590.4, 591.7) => 0.08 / 40.5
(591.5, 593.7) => 0.07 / 41.6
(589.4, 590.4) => 0.18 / 35.7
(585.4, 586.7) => 0.08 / 41.3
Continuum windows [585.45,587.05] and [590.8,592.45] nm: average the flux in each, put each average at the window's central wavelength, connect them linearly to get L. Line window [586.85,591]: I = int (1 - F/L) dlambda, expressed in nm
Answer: 0.350 nm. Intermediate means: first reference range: 41.5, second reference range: 40.9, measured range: 37.7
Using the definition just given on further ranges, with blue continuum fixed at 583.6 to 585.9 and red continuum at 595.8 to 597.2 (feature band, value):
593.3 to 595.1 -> 0.041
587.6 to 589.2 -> 0.250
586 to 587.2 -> 0.041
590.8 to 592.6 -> 0.101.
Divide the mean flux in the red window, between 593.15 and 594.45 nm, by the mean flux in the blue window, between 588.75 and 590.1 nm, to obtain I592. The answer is 1.30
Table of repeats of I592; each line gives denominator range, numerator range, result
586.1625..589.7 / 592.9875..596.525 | 1.11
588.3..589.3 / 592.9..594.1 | 1.27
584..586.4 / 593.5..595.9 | 0.98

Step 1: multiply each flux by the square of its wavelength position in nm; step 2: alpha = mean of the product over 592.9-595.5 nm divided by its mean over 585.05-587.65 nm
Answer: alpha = 1.03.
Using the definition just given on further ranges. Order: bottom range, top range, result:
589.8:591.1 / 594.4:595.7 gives 1.10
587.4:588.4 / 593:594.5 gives 1.06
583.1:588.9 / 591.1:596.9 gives 1.03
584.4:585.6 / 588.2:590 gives 0.80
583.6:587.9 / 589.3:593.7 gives 0.95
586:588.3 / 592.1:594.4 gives 1.03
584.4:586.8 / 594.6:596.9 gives 1.05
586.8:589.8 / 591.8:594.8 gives 1.14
